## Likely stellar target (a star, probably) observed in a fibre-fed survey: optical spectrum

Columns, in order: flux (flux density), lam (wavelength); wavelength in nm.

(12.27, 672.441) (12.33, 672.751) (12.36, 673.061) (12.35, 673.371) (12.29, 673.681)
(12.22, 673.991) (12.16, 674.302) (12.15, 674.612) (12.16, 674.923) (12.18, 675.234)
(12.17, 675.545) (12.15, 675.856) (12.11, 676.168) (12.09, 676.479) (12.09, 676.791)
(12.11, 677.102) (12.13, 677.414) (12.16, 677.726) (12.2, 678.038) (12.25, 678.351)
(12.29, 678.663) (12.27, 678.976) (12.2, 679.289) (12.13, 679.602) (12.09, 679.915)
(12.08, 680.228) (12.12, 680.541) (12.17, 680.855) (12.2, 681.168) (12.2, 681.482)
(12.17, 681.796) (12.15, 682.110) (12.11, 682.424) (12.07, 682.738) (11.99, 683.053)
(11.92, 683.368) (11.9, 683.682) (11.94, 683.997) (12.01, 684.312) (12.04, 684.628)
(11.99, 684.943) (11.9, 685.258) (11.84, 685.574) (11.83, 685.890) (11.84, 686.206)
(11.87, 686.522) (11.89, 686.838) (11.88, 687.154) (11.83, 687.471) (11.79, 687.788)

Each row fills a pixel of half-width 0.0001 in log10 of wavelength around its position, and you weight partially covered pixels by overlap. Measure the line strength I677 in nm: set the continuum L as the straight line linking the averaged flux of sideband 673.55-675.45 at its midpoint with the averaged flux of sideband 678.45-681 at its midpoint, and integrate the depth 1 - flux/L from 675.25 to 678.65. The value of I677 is 0.01 nm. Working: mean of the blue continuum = 12.2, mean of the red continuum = 12.2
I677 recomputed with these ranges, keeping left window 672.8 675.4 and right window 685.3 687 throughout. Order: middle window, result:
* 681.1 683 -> -0.02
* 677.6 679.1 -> -0.02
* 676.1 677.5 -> 0.01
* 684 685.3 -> -0.01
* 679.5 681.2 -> -0.01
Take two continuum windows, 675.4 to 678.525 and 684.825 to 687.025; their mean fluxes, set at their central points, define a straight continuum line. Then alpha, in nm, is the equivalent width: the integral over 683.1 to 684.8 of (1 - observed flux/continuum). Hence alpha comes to -0.003 nm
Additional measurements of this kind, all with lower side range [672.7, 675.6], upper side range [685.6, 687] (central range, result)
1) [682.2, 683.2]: -0.01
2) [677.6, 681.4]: -0.03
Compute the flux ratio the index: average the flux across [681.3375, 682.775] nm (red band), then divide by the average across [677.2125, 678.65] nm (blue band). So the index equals 1.0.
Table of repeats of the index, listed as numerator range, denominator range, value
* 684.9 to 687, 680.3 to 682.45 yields 0.98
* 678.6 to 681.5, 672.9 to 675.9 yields 1.00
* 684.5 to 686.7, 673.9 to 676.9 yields 0.98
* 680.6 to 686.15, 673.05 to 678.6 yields 0.99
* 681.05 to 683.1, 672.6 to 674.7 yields 0.99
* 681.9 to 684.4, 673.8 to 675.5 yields 0.99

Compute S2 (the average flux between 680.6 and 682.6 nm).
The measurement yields 12.2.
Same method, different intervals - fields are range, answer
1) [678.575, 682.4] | 12.2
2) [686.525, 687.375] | 11.9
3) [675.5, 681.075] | 12.2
